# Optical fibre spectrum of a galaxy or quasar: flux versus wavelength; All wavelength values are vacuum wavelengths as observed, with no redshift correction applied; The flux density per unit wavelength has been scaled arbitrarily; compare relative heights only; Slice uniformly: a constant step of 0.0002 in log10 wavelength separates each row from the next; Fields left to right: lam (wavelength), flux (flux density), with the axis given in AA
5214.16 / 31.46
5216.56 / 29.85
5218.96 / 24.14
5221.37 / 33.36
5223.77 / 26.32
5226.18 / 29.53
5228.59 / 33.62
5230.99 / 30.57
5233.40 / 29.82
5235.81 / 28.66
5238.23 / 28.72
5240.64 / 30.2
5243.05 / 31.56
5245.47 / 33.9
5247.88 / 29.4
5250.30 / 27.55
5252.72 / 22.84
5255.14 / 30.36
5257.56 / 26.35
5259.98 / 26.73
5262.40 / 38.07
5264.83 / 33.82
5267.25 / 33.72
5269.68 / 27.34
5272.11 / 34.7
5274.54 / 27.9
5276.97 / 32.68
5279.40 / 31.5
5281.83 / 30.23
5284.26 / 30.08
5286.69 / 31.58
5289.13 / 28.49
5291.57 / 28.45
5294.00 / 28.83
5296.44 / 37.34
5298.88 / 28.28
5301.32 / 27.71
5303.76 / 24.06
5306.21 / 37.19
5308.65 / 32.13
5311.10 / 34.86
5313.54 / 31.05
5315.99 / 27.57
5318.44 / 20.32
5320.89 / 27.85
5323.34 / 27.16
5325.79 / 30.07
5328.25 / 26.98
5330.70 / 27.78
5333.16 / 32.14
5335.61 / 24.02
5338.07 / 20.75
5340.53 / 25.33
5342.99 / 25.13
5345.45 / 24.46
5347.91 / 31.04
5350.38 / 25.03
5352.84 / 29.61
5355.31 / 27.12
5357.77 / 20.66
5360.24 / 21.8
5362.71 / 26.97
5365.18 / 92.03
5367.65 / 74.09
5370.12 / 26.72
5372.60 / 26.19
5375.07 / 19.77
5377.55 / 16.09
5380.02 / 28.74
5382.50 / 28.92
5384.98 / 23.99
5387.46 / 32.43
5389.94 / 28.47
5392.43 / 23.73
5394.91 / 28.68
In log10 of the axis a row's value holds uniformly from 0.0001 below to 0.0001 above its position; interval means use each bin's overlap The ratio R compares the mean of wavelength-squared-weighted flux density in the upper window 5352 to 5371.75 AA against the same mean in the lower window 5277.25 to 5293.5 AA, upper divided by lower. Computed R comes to 1.4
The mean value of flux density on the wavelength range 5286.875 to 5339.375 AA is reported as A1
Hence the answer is 28.8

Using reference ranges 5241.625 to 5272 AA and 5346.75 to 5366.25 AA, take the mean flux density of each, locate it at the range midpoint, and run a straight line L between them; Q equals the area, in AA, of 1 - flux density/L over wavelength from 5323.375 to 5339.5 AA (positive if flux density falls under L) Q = 2.9 AA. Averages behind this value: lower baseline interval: 30.3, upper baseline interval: 33.8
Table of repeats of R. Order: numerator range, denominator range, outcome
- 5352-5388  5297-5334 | 1.16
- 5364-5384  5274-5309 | 1.31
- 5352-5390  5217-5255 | 1.18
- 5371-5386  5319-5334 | 0.87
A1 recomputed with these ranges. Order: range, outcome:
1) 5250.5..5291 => 30.3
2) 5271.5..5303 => 30.4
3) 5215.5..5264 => 29.6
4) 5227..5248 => 30.8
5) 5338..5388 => 31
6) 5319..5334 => 28.2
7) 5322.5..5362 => 26.2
